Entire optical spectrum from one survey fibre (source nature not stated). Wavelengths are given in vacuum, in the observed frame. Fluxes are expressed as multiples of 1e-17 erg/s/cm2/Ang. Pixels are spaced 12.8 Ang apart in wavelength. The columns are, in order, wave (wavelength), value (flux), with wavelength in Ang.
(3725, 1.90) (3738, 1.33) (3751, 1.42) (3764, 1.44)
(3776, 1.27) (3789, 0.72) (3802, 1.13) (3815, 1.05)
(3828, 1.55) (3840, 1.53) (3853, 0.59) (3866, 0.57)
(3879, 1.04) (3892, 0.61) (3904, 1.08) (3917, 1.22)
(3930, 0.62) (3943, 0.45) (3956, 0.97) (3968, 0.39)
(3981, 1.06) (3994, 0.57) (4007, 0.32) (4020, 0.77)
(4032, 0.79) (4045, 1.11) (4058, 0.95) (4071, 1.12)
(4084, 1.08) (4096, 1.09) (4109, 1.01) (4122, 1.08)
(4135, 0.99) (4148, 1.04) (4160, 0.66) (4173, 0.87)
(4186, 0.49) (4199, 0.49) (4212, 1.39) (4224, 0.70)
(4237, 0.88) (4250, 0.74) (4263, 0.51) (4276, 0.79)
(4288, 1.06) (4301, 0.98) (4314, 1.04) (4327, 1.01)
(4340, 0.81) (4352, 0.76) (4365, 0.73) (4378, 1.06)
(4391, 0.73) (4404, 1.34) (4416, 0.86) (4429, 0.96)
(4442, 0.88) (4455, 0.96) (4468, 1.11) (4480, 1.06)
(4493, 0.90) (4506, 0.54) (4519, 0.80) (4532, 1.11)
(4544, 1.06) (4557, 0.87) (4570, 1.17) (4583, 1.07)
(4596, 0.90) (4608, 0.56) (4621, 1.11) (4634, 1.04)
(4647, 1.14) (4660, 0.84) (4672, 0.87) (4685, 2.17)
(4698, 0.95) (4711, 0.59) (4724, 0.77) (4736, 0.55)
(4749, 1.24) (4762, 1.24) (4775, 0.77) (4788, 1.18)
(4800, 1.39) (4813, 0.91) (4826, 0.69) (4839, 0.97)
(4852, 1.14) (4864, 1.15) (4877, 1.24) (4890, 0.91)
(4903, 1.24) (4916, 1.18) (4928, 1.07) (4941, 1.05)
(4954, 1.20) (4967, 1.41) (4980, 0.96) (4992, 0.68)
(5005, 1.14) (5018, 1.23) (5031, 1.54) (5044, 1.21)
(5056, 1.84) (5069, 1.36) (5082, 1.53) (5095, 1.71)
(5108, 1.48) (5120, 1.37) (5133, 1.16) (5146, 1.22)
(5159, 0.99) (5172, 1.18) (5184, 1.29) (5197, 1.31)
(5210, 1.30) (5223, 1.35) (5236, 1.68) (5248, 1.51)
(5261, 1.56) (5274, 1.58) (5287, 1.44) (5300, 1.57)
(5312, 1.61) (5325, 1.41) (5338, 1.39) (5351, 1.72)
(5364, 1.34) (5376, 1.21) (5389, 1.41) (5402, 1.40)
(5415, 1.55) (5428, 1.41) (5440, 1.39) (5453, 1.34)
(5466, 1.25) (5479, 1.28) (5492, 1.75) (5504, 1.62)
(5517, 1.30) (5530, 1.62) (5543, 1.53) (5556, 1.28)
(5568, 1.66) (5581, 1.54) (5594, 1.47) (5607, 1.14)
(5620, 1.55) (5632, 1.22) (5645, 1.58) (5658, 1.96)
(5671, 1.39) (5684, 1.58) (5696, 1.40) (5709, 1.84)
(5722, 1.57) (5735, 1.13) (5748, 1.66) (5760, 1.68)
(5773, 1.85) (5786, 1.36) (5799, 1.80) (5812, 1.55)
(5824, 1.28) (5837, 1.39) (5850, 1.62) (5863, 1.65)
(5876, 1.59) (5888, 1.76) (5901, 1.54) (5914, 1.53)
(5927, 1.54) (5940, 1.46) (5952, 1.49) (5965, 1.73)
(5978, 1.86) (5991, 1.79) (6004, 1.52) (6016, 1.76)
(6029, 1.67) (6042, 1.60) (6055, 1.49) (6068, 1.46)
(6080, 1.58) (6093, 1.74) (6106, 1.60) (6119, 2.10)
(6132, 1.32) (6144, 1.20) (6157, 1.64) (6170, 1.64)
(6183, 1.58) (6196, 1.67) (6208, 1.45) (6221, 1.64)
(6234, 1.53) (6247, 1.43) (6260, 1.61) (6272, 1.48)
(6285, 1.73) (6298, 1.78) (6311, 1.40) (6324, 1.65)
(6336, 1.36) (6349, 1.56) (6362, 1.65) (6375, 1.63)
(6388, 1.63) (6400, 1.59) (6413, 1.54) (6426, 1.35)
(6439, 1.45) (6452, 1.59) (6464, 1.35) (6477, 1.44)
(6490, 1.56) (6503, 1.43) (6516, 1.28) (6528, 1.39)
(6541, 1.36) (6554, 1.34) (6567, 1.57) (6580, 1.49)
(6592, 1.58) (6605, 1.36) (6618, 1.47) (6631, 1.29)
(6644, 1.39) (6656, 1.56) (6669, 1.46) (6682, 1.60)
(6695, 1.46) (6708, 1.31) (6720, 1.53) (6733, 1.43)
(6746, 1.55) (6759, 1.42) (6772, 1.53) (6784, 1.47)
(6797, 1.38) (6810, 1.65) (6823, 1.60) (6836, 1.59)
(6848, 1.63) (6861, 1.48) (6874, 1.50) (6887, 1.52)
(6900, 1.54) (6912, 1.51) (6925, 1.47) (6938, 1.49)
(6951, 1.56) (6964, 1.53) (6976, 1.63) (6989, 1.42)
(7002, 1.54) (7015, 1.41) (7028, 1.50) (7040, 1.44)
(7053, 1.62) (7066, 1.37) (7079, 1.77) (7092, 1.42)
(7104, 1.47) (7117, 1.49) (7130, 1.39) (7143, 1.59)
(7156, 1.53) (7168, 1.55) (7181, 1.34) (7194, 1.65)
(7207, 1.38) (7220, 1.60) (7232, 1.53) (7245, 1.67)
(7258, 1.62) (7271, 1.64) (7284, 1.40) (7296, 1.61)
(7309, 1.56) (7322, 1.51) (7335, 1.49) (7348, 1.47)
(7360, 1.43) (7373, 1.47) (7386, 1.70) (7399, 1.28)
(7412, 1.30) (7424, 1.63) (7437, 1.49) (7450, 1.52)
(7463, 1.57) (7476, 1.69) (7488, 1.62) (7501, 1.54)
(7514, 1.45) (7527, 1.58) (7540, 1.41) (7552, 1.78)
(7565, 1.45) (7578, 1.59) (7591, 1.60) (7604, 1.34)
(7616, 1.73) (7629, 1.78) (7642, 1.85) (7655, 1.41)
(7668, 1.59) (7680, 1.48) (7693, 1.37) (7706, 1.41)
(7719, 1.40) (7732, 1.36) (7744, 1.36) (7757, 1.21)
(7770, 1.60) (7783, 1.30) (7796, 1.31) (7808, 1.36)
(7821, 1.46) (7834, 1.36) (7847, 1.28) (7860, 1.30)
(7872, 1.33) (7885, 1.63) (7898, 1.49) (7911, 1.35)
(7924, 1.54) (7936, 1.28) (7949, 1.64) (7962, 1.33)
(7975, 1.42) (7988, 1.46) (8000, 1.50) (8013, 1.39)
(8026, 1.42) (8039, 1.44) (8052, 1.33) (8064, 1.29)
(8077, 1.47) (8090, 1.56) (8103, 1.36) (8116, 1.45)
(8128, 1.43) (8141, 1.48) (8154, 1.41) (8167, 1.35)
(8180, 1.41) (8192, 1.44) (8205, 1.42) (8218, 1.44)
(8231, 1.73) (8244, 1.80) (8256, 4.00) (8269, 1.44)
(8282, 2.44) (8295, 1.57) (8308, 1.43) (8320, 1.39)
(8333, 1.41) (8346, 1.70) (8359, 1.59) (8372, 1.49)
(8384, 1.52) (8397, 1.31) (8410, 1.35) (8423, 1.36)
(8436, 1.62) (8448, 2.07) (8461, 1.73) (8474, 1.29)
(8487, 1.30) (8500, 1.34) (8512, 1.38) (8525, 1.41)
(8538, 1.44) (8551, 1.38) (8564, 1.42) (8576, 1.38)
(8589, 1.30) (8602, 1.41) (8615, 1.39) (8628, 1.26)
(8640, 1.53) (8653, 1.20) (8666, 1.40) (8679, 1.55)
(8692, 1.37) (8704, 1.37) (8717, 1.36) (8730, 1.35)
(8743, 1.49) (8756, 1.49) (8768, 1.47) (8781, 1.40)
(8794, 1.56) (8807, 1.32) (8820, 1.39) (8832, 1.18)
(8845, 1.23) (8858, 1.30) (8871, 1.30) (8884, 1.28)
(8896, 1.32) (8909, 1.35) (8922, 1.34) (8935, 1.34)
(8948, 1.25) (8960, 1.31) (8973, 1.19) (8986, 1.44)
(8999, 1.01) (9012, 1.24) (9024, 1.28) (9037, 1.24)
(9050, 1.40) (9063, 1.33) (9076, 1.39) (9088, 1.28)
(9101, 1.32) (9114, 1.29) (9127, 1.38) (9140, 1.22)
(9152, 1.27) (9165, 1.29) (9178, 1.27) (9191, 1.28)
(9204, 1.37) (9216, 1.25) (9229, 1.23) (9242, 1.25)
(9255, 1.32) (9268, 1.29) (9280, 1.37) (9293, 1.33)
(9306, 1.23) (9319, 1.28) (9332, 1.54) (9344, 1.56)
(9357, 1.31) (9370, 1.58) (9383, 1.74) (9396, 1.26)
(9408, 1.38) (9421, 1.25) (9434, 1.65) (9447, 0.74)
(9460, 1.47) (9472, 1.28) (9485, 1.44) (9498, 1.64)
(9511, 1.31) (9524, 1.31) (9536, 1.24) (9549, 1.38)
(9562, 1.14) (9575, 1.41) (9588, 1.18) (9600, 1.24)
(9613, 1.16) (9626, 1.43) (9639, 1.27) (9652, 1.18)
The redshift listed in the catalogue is 0.26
